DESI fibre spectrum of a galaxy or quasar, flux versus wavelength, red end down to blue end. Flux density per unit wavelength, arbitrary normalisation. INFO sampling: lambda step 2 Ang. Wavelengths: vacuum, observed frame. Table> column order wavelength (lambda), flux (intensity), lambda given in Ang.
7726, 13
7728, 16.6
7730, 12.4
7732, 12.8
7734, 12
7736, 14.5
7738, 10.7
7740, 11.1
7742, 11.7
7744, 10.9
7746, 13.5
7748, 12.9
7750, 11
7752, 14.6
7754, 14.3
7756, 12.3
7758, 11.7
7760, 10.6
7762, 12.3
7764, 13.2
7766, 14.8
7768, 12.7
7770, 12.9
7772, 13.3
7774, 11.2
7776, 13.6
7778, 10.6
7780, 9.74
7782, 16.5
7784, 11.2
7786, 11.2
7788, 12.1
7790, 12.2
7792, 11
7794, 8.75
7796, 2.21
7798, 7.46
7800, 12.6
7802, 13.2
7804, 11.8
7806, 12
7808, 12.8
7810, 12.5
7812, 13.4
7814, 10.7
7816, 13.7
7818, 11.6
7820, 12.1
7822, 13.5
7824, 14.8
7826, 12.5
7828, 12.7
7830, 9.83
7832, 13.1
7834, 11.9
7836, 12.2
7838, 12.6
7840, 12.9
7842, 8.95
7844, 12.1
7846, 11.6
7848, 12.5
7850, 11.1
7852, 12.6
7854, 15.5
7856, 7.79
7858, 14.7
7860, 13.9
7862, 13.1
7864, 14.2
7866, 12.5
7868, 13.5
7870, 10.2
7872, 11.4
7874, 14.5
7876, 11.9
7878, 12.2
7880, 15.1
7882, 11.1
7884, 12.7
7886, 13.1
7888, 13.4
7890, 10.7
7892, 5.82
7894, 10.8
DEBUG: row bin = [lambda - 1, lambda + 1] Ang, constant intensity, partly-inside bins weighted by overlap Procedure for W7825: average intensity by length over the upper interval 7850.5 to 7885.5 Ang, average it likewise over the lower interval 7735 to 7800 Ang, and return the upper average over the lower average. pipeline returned 1.08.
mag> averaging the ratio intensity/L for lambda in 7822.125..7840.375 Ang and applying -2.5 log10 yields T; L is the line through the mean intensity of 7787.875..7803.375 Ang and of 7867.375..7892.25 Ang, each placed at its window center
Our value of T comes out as -0.160 mag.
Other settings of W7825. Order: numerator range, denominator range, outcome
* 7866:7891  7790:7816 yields 1.15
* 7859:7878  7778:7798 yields 1.23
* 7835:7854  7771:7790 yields 0.99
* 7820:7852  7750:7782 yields 0.97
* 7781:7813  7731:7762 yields 0.92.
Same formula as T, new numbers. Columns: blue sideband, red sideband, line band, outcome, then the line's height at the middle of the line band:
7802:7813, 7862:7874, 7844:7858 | 0.046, 12.6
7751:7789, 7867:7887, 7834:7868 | 0.014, 12.6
